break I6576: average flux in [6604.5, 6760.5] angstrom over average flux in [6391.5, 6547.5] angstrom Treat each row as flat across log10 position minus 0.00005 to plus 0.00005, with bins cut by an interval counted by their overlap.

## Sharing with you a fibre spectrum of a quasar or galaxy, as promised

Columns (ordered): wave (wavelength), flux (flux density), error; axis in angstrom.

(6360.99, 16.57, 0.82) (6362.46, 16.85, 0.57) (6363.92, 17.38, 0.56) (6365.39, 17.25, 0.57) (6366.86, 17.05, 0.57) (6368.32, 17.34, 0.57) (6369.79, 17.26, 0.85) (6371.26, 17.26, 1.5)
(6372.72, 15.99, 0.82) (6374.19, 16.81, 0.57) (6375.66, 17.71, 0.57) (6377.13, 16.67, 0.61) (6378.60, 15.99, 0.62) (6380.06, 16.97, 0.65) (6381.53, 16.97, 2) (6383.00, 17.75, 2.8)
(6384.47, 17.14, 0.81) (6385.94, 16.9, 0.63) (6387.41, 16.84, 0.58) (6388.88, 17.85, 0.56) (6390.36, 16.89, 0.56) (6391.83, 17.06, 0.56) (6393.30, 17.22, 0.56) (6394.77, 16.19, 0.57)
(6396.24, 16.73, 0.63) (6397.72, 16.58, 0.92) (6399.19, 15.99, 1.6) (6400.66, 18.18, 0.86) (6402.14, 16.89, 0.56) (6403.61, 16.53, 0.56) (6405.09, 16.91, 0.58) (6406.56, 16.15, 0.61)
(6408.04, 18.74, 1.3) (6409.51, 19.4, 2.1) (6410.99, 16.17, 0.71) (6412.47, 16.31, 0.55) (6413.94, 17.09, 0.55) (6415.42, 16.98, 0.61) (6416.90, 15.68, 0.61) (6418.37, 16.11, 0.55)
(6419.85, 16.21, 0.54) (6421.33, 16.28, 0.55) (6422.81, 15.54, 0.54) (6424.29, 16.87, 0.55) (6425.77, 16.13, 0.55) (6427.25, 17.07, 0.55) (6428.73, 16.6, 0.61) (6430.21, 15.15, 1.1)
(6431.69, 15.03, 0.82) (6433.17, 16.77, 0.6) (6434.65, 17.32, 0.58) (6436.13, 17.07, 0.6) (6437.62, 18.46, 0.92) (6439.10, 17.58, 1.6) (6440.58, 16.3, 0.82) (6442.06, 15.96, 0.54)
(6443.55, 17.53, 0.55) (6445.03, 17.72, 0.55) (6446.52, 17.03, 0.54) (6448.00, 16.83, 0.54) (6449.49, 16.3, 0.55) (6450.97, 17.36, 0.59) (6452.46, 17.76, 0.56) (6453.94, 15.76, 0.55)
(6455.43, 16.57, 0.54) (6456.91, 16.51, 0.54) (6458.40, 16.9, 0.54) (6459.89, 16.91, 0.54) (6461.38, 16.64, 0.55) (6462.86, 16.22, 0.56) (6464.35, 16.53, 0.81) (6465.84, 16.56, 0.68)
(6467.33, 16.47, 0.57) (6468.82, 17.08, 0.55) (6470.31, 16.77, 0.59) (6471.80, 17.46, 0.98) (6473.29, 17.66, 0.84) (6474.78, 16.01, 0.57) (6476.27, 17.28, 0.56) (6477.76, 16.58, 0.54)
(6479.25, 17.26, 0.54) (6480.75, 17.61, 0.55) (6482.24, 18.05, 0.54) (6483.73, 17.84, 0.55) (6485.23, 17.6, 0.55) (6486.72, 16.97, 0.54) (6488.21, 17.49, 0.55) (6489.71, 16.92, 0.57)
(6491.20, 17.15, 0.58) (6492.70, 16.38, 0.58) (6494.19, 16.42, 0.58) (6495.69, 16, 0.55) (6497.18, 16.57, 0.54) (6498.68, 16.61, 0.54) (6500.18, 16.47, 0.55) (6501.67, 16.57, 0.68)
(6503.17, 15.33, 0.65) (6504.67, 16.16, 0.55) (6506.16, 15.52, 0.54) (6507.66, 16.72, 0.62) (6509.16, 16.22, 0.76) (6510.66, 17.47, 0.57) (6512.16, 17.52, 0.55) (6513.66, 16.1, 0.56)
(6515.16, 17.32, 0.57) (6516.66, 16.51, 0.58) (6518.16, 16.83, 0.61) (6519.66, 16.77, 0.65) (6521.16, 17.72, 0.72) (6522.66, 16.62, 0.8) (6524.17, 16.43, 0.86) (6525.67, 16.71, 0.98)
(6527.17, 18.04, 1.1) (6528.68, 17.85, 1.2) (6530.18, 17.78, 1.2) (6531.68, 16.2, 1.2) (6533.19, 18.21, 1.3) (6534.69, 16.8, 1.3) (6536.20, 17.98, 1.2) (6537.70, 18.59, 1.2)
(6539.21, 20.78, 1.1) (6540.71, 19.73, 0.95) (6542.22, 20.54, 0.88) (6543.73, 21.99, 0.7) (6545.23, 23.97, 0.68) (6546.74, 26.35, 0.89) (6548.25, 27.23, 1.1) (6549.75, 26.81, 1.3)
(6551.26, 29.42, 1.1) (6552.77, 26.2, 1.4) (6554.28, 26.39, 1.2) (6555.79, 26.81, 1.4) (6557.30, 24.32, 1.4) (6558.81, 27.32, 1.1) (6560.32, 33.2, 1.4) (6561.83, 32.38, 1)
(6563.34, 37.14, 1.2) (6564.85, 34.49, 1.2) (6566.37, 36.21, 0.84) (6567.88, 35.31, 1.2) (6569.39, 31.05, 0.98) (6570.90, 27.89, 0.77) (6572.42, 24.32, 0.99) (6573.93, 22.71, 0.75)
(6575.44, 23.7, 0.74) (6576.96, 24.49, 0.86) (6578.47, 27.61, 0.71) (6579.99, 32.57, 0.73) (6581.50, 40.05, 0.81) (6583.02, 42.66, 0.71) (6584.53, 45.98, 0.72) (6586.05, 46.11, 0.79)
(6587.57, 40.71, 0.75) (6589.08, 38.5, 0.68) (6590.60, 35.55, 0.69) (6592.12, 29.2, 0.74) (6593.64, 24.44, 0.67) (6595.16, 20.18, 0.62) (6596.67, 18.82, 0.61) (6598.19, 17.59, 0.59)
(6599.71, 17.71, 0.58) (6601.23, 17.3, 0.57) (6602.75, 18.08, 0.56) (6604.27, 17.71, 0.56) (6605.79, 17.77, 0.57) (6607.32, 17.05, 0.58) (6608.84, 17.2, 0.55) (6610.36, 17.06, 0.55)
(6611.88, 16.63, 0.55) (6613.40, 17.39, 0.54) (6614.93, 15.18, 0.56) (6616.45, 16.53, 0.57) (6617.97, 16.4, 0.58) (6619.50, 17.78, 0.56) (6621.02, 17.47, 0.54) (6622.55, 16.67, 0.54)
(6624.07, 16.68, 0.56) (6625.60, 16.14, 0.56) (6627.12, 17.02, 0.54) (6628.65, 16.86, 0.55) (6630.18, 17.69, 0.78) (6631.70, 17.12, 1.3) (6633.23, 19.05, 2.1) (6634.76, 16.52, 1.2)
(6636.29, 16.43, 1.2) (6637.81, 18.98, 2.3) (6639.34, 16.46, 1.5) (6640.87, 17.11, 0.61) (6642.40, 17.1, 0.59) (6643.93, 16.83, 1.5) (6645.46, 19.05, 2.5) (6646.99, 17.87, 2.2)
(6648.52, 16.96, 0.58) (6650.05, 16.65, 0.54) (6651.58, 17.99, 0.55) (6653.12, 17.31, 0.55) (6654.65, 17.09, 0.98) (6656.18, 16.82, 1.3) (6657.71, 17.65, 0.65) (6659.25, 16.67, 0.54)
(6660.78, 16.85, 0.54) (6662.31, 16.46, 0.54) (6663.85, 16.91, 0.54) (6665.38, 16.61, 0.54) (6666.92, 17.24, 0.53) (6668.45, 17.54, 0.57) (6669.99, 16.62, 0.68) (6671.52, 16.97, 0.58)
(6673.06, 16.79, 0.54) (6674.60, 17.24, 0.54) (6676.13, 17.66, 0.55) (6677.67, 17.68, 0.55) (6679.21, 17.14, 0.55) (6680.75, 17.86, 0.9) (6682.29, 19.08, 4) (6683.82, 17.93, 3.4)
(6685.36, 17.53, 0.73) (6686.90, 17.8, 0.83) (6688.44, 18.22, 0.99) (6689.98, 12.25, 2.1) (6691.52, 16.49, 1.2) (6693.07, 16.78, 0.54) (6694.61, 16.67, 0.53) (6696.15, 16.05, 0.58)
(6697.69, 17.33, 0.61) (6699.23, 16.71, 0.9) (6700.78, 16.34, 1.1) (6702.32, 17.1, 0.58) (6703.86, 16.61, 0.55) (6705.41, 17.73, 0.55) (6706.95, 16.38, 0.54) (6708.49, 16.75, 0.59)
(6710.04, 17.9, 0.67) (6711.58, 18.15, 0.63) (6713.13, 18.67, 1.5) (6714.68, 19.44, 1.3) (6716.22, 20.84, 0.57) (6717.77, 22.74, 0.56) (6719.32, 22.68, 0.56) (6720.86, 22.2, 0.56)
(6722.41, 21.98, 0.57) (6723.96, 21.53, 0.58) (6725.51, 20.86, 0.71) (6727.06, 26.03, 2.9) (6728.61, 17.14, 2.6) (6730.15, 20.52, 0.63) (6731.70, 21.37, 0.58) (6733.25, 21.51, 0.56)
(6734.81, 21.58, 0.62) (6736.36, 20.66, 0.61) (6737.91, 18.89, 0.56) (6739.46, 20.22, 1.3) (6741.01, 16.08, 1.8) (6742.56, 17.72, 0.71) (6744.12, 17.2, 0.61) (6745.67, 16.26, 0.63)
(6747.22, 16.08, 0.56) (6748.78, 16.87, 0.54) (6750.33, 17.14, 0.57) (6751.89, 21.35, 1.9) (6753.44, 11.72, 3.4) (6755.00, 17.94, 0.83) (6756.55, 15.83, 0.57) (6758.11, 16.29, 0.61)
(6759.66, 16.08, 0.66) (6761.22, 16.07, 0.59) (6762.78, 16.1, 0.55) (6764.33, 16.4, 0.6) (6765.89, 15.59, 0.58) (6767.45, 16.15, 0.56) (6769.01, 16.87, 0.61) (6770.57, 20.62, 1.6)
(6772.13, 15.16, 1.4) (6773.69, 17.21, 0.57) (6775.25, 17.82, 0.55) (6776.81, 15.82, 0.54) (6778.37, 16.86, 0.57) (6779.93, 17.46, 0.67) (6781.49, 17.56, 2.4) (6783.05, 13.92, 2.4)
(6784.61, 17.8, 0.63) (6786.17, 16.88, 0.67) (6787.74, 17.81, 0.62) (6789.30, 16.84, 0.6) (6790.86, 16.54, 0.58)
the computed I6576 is 1.03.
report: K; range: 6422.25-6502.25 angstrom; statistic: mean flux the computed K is 16.8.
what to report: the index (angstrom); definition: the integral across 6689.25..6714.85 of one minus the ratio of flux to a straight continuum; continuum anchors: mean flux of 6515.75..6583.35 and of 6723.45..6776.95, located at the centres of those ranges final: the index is 3.57 angstrom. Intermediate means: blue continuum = 24.6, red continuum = 18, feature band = 16.8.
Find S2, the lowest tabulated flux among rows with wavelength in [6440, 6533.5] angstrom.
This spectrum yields 15.33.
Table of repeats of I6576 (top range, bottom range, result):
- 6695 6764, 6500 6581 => 0.82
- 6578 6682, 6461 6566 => 1.04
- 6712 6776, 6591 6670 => 1.05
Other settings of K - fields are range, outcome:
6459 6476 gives 16.8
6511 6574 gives 23.1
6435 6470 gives 16.9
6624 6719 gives 17.4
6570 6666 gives 21.2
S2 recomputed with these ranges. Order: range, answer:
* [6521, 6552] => 16.2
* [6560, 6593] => 22.71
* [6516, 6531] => 16.43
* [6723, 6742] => 16.08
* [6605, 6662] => 15.18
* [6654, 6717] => 12.25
